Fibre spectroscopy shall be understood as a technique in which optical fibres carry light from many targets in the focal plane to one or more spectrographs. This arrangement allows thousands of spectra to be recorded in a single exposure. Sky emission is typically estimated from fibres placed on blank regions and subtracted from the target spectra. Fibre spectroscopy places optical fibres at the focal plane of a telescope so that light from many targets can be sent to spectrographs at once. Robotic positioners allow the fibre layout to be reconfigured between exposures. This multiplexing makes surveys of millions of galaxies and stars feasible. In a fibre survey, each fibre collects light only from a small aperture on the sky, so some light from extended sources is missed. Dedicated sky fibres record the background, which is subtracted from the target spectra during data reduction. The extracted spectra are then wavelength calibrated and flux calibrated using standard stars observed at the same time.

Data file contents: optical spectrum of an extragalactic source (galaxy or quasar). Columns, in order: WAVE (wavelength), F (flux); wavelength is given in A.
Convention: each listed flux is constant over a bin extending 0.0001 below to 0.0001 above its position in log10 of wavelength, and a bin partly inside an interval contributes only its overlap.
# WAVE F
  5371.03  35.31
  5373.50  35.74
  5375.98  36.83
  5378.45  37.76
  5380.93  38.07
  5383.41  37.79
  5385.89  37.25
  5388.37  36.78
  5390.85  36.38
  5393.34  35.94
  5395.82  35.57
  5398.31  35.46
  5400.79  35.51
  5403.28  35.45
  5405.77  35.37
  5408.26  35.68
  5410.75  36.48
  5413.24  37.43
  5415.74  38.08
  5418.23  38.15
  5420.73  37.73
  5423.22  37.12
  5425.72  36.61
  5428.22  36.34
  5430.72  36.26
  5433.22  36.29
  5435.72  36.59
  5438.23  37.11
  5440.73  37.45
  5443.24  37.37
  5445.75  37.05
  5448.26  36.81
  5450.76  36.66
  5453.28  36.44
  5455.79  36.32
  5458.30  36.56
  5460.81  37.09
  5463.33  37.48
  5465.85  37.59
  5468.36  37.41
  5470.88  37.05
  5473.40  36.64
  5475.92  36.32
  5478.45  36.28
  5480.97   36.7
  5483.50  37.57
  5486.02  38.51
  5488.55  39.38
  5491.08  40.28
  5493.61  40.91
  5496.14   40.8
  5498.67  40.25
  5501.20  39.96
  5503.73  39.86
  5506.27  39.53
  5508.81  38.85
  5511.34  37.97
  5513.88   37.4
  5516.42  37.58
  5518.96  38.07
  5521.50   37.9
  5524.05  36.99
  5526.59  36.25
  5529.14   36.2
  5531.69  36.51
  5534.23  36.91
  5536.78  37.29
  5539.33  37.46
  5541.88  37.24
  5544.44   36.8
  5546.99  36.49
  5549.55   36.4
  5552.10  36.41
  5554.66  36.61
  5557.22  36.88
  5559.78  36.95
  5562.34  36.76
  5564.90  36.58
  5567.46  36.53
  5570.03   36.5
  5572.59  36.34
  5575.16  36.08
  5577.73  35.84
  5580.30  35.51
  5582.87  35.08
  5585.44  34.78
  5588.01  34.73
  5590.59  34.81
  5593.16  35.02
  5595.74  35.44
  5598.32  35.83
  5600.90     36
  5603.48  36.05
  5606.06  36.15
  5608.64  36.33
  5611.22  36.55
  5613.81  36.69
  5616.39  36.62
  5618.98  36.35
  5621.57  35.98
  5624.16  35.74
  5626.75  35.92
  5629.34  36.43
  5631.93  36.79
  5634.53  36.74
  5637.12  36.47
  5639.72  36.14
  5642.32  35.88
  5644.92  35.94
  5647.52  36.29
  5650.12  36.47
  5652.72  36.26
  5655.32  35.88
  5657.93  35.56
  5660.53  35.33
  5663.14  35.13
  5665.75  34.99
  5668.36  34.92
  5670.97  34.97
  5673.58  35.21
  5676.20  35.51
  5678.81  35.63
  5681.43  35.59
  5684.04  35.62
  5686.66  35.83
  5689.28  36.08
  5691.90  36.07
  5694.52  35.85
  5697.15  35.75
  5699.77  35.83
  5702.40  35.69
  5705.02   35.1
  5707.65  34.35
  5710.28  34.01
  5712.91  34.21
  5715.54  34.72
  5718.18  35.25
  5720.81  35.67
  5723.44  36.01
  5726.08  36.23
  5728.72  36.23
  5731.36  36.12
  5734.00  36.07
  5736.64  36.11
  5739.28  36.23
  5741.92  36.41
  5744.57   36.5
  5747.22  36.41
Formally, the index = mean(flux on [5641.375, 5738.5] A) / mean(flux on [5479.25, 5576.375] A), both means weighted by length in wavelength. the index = 0.9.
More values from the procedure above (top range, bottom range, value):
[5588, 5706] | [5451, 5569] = 0.95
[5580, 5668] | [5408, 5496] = 0.96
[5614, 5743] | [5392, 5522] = 0.96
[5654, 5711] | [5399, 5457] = 0.97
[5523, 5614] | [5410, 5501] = 0.97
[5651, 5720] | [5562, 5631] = 0.98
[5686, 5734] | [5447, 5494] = 0.95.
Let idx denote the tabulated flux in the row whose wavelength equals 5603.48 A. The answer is 36.05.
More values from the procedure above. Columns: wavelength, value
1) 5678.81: 35.63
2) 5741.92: 36.41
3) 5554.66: 36.61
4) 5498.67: 40.25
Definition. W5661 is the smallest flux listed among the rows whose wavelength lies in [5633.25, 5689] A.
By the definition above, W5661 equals 34.92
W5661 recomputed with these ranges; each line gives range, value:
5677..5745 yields 34.01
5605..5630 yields 35.74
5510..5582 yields 35.51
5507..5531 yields 36.2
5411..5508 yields 36.26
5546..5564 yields 36.4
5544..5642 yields 34.73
